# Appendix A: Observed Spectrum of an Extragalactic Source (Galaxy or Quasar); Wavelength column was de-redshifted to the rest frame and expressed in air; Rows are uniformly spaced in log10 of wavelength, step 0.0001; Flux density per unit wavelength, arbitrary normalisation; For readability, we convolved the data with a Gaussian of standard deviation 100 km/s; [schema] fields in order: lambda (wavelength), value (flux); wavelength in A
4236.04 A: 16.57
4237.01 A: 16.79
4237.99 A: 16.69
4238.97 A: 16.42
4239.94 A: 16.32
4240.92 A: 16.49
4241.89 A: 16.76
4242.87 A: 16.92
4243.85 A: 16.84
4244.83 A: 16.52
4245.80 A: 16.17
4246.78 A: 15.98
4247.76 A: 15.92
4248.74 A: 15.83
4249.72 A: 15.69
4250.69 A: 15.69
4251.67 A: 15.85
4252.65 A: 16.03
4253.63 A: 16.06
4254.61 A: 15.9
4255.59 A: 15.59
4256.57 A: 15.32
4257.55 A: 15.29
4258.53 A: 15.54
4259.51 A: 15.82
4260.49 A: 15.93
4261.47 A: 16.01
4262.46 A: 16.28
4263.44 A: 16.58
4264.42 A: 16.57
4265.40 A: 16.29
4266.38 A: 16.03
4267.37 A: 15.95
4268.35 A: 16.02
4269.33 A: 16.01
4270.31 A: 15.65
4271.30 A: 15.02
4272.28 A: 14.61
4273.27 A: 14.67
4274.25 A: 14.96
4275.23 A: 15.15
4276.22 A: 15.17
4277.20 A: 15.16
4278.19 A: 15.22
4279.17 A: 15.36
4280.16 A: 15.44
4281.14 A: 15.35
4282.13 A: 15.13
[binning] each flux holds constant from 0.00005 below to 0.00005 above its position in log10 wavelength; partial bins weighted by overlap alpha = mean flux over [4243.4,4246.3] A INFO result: 16.5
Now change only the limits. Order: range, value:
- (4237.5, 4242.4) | 16.5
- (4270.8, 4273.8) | 14.7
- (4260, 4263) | 16.1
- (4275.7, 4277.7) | 15.1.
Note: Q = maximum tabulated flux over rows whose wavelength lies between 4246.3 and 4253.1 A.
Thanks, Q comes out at 16.03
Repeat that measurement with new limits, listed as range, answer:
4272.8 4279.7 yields 15.36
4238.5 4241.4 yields 16.49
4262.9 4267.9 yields 16.58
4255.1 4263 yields 16.28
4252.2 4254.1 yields 16.06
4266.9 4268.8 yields 16.02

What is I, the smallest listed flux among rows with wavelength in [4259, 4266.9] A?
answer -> 15.82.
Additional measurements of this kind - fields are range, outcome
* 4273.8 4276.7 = 14.96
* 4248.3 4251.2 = 15.69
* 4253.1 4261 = 15.29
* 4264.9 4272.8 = 14.61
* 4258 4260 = 15.54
